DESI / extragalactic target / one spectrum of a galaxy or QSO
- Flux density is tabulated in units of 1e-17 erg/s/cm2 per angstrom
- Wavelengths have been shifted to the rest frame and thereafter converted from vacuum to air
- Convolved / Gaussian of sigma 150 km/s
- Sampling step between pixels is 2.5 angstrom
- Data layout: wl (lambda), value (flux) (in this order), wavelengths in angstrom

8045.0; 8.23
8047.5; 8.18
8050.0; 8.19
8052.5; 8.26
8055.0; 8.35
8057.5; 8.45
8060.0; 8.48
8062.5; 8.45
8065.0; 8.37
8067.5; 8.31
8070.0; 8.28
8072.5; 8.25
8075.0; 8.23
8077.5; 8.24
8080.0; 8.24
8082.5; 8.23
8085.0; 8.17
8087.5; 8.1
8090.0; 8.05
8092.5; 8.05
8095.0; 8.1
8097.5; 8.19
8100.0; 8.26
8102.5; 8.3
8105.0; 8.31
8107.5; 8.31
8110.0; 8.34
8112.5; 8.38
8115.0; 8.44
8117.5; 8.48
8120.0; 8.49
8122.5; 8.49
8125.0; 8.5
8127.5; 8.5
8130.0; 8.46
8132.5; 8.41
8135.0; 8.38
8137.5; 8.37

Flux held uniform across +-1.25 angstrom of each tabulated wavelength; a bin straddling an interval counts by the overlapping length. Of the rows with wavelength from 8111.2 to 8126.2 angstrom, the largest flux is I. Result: 8.5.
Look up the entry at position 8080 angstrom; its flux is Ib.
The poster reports 8.24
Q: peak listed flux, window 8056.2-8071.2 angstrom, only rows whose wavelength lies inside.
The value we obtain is 8.48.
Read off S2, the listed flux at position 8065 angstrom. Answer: 8.37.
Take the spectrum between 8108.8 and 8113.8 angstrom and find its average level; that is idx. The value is 8.36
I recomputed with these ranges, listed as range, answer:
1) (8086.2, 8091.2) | 8.1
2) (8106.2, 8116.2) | 8.44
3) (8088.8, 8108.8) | 8.31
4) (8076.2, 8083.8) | 8.24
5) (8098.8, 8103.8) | 8.3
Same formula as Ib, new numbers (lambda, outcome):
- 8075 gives 8.23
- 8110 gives 8.34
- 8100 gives 8.26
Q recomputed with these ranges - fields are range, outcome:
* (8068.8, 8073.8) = 8.28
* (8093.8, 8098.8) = 8.19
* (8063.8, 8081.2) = 8.37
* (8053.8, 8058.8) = 8.45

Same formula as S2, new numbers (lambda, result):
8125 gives 8.5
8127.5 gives 8.5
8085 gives 8.17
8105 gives 8.31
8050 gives 8.19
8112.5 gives 8.38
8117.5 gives 8.48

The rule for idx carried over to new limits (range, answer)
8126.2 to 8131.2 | 8.48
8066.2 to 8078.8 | 8.26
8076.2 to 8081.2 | 8.24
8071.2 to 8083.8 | 8.24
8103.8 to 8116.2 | 8.36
